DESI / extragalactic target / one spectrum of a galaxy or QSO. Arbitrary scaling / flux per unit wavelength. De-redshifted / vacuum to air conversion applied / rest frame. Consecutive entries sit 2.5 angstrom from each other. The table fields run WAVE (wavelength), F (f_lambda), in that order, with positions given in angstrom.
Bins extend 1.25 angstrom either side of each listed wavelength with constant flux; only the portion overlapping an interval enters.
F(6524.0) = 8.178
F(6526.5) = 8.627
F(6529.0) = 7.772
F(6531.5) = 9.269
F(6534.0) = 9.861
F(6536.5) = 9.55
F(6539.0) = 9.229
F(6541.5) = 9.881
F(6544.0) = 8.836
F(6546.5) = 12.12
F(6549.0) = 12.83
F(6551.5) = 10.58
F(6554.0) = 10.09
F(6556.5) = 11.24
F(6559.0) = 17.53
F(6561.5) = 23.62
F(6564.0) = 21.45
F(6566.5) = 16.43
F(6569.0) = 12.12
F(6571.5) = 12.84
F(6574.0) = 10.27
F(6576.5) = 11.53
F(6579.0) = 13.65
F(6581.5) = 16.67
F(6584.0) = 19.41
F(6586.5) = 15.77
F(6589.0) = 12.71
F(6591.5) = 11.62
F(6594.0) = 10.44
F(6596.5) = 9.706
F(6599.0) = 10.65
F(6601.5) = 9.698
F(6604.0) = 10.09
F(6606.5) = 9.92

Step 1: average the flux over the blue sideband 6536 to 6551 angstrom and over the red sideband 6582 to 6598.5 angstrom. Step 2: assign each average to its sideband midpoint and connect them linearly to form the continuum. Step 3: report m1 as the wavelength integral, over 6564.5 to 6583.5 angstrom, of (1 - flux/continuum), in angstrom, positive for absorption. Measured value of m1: -2.5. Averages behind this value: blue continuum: 10.5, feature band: 13.9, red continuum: 13.3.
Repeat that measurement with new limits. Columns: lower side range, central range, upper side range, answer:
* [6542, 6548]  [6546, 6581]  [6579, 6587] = -1.79 angstrom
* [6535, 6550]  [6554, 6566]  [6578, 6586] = -3.84 angstrom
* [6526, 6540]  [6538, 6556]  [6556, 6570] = 3.28 angstrom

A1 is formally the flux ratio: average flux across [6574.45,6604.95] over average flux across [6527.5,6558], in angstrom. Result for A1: 1.24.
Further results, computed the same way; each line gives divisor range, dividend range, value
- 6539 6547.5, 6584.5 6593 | 1.37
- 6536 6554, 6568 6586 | 1.33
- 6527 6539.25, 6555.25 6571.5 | 1.84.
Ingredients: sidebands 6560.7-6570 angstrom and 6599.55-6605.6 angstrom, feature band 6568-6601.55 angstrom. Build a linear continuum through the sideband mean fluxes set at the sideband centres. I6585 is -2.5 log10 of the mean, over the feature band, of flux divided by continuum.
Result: 0.08 mag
